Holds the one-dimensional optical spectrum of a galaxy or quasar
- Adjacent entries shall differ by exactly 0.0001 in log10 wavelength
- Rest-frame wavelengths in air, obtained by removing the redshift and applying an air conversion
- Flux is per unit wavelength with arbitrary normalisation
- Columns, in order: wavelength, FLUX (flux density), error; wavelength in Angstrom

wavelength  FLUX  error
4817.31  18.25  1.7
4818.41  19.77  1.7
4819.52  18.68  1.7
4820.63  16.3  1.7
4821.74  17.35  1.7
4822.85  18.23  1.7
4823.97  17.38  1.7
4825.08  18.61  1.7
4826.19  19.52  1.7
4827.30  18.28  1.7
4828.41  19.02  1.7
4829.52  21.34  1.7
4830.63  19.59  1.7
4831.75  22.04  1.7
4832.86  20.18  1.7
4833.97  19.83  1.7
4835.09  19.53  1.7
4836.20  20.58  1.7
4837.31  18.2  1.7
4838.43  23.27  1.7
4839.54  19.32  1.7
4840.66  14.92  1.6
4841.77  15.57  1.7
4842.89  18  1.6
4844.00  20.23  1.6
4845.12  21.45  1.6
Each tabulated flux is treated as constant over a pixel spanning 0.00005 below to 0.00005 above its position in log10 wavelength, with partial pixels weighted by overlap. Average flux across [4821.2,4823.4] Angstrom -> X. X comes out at 17.8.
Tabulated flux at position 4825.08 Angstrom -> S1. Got 18.61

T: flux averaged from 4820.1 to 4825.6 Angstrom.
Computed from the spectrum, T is 17.5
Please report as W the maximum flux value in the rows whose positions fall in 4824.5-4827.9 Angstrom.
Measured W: 19.52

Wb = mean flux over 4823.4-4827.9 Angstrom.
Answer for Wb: 18.4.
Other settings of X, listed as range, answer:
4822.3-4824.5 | 17.7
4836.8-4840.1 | 20.3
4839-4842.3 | 16.6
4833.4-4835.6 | 19.7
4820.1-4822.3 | 16.8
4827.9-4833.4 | 20.4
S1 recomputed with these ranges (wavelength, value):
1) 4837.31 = 18.2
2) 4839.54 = 19.32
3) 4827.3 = 18.28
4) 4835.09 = 19.53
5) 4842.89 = 18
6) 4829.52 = 21.34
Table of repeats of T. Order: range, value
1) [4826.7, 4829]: 18.7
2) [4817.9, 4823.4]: 18.1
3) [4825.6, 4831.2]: 19.5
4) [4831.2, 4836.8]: 20.4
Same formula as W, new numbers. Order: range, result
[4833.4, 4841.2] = 23.27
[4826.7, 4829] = 19.02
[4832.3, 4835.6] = 20.18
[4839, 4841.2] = 19.32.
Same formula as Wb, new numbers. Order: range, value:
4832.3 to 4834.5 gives 20.1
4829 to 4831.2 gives 20.4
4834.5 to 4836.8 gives 20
